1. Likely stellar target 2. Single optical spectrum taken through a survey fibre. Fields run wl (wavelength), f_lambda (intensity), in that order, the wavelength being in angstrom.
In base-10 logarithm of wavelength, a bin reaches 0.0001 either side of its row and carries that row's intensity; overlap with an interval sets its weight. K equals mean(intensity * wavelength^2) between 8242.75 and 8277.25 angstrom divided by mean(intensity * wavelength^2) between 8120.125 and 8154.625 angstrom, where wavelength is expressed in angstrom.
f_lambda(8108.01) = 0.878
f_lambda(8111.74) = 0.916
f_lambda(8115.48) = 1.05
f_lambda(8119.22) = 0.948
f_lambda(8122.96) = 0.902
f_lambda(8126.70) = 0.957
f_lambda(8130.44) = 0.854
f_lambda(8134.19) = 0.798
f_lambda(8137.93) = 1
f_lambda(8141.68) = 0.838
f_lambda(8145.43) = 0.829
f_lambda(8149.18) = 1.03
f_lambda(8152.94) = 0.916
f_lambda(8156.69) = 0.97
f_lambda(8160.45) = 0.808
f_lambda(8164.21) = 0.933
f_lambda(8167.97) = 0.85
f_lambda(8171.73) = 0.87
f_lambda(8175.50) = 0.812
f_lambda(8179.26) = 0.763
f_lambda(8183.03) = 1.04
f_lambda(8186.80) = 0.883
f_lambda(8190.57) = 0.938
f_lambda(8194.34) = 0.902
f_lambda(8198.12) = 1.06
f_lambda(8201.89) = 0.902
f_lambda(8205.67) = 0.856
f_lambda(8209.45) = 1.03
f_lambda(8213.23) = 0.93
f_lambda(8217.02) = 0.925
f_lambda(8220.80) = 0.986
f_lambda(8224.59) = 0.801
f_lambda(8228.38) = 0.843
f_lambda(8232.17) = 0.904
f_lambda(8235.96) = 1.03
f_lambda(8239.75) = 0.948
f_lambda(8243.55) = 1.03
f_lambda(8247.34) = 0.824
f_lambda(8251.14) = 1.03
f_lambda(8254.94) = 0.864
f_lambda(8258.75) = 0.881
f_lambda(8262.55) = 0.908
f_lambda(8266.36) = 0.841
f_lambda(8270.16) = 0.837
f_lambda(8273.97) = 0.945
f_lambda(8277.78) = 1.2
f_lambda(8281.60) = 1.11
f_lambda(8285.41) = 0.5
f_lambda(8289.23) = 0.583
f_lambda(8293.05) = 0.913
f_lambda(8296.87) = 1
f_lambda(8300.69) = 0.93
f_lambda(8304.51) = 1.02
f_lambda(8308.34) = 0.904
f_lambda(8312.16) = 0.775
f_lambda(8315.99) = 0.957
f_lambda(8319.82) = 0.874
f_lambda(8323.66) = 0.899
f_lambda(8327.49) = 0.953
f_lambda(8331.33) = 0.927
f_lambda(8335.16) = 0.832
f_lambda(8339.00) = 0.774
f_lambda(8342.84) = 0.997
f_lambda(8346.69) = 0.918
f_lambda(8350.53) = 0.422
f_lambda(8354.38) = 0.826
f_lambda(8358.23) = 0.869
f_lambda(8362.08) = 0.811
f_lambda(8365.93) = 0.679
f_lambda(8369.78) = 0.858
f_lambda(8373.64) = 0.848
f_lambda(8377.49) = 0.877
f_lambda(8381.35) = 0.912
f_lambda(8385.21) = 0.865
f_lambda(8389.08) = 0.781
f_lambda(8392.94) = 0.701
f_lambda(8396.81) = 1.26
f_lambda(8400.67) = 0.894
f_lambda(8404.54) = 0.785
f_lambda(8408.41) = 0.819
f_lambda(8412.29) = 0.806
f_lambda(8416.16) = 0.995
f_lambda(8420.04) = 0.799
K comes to 1.04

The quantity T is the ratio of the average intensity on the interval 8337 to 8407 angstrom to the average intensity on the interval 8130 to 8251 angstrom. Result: 0.92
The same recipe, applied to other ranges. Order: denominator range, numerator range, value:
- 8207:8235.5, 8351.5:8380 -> 0.88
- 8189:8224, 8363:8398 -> 0.91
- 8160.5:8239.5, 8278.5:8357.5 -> 0.94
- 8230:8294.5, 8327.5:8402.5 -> 0.94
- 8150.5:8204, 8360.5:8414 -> 0.94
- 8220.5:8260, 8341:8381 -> 0.88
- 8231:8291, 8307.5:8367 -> 0.93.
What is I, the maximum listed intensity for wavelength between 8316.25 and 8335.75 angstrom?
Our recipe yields 0.953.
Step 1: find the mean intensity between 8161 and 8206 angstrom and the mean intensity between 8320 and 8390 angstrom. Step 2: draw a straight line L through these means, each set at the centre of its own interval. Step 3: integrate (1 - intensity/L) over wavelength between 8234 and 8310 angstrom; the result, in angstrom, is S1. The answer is -4.1 angstrom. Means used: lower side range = 0.9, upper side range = 0.838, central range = 0.915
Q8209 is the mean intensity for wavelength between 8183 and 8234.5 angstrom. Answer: 0.925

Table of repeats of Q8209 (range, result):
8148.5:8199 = 0.907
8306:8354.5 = 0.853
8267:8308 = 0.902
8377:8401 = 0.9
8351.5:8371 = 0.788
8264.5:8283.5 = 0.987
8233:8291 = 0.903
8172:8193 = 0.886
